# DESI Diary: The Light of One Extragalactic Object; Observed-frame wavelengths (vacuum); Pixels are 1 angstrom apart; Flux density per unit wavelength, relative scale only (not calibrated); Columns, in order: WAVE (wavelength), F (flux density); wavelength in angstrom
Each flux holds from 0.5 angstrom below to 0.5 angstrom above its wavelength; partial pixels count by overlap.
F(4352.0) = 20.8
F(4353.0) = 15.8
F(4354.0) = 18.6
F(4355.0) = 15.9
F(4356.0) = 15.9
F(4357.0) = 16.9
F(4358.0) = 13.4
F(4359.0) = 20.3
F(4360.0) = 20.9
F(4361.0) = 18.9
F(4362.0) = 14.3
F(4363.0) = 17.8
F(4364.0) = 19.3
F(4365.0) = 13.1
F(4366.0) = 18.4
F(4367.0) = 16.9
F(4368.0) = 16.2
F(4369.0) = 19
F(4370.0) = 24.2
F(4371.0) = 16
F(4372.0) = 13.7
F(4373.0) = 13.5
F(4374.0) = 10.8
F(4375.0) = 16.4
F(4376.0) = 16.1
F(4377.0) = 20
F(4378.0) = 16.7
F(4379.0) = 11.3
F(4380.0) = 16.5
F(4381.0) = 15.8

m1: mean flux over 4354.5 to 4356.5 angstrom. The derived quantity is 15.9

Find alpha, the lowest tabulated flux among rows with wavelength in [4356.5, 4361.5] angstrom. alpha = 13.4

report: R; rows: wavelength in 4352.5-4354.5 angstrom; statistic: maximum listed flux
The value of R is 18.6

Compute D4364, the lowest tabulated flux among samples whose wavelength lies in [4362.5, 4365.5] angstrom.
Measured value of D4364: 13.1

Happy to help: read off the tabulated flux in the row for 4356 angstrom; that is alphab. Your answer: 15.9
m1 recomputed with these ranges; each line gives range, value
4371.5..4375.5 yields 13.6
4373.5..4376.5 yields 14.4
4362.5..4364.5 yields 18.6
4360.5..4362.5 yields 16.6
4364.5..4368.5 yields 16.1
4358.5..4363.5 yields 18.4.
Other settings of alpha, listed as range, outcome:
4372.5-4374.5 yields 10.8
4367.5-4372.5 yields 13.7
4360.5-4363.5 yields 14.3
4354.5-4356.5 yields 15.9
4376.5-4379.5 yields 11.3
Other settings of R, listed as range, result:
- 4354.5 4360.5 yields 20.9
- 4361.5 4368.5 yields 19.3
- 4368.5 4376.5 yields 24.2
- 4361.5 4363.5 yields 17.8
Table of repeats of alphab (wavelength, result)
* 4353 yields 15.8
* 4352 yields 20.8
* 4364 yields 19.3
